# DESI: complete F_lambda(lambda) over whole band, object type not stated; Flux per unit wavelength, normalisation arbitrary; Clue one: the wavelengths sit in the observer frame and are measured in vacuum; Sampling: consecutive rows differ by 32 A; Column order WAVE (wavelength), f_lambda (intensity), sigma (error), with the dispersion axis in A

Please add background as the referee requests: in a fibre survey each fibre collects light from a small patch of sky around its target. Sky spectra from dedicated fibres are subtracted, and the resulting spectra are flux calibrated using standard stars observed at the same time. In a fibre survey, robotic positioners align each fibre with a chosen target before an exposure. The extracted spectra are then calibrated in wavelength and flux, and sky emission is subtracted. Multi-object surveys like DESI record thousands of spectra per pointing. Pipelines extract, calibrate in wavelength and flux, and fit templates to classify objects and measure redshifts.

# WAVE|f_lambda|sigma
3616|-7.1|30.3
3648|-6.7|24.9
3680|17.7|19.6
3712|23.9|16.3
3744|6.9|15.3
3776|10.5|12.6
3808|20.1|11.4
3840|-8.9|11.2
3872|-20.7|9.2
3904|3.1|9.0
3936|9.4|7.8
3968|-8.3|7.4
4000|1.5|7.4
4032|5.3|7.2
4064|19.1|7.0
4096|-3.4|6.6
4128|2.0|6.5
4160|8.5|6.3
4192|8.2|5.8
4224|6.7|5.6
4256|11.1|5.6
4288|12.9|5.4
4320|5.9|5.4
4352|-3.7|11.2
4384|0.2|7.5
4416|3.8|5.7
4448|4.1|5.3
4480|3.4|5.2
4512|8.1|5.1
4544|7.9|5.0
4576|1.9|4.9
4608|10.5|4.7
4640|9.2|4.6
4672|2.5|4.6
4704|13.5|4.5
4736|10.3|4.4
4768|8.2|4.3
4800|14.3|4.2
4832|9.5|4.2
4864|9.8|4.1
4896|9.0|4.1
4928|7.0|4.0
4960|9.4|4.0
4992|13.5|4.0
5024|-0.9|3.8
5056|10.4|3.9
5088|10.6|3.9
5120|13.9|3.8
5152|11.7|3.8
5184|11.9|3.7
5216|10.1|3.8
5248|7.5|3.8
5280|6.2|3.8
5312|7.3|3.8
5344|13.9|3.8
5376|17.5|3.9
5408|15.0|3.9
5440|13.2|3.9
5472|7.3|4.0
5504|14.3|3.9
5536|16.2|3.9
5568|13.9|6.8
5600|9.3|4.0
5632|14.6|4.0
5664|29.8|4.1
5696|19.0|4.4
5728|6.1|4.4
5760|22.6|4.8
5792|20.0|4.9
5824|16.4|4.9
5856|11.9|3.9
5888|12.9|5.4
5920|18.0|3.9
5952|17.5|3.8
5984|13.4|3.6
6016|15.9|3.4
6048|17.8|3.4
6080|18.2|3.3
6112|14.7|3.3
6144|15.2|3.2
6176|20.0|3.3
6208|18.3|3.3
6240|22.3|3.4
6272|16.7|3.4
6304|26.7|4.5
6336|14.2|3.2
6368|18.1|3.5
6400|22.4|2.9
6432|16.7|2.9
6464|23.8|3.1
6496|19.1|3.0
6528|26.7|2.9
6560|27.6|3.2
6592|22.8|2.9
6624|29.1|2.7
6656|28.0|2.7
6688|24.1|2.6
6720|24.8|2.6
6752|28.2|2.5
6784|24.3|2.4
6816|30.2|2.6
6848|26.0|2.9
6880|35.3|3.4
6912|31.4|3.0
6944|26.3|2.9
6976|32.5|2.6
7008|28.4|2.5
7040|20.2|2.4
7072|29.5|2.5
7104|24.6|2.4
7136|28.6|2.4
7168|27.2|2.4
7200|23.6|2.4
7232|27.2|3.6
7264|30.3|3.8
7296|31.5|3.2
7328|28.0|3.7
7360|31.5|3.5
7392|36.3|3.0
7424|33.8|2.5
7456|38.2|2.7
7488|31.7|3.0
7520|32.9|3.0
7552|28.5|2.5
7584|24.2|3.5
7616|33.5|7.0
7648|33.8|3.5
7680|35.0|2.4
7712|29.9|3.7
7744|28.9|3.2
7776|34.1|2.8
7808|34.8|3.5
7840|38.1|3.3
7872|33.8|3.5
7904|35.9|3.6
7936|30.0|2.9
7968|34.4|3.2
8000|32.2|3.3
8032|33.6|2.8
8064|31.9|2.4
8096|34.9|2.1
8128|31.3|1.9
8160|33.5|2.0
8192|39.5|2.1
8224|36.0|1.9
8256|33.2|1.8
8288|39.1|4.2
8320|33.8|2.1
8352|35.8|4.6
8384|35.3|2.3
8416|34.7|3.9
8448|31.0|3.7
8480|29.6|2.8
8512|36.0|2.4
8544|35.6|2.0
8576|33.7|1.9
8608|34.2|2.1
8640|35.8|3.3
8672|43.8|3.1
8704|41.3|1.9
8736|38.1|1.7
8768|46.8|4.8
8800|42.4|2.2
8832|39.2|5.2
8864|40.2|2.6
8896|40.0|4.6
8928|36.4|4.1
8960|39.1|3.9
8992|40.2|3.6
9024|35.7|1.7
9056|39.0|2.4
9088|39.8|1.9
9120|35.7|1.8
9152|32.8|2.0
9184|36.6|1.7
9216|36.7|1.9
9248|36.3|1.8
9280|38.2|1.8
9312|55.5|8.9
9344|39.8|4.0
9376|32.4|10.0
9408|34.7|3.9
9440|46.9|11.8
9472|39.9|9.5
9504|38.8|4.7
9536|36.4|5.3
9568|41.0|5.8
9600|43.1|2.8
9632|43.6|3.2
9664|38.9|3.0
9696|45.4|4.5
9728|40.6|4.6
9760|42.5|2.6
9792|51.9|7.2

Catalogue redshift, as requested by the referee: 0.637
